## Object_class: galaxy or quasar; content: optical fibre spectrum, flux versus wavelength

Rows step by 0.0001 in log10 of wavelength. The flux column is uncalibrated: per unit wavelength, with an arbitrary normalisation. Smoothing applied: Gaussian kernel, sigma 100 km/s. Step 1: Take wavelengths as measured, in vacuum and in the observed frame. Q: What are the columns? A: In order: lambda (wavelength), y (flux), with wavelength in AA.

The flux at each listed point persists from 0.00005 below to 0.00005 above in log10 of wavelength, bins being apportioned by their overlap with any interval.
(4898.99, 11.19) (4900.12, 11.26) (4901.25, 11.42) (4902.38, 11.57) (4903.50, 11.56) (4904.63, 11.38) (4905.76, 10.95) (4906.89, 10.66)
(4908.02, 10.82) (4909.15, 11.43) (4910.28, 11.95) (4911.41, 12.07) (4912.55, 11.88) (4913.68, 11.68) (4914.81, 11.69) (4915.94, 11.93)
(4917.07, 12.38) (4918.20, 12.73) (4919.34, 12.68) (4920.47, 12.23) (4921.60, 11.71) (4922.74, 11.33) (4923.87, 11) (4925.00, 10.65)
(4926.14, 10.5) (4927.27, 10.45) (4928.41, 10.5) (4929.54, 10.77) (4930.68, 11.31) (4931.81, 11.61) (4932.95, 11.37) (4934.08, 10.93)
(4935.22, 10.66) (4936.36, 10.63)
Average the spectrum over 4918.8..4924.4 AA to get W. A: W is 11.8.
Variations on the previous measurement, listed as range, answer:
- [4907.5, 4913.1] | 11.6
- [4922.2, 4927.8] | 10.8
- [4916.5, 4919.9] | 12.6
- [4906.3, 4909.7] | 11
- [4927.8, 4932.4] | 11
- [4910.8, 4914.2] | 11.9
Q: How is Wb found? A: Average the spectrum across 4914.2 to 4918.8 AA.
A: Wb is 12.2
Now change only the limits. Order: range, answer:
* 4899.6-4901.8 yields 11.3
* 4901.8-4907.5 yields 11.2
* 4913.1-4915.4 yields 11.7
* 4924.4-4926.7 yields 10.6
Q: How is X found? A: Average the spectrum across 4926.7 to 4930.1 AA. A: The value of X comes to 10.6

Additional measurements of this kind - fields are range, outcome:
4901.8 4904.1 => 11.6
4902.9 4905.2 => 11.5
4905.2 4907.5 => 10.8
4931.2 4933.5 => 11.5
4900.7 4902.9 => 11.5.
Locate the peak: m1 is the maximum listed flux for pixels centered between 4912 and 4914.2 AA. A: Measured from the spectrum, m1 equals 11.88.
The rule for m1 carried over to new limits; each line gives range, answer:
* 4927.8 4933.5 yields 11.61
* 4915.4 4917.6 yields 12.38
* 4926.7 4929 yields 10.5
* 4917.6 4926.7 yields 12.73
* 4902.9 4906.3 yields 11.56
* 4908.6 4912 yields 12.07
